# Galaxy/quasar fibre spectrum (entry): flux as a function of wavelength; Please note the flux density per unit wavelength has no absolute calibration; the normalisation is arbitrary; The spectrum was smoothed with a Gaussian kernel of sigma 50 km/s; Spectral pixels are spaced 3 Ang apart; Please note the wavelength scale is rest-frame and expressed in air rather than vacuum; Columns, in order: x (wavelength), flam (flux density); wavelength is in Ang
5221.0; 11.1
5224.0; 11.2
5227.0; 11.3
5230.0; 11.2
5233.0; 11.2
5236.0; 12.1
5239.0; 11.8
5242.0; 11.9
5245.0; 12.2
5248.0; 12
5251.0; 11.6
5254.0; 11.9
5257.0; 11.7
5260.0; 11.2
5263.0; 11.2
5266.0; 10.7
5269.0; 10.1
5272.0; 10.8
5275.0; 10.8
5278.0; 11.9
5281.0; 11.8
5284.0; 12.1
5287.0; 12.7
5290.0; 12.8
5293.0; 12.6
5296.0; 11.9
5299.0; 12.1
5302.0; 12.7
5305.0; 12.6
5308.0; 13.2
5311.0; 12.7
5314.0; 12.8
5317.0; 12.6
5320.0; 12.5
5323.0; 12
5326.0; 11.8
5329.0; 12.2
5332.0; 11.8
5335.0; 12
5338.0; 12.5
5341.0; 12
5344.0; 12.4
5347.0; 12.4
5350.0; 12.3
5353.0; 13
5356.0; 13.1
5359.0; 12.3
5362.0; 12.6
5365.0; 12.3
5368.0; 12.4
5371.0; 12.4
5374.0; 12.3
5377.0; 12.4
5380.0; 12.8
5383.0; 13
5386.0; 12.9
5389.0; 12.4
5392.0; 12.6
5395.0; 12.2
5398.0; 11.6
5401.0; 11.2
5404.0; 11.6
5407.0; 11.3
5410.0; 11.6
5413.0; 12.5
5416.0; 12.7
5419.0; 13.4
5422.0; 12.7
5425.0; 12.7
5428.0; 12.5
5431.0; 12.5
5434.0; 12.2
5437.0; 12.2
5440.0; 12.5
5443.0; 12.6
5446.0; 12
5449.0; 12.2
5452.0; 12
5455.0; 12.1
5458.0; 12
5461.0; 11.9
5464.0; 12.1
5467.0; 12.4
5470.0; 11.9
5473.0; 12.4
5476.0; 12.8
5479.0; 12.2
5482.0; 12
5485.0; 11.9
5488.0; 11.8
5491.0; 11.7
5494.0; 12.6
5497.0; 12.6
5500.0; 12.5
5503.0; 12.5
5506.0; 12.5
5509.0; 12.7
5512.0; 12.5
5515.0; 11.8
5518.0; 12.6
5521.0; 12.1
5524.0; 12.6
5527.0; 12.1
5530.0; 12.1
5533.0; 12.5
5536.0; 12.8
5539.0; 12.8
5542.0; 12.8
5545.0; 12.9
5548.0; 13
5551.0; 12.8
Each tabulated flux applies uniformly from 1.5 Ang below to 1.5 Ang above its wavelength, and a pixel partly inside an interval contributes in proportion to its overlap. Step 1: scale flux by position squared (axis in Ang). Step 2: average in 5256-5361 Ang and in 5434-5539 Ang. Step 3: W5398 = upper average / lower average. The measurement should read 1.1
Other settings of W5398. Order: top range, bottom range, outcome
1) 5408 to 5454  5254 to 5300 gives 1.13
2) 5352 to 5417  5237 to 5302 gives 1.10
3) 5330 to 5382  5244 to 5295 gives 1.10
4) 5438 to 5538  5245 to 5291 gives 1.15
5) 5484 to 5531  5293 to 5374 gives 1.06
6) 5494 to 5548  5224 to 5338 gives 1.15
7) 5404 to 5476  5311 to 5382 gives 1.02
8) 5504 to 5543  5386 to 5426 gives 1.06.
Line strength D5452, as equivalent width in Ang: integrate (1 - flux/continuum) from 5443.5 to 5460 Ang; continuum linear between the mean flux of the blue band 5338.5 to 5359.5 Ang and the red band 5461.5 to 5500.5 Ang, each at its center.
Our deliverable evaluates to 0.3 Ang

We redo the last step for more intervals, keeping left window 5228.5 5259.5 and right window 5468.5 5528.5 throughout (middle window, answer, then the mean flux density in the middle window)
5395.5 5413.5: 0.70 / 11.6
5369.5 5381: -0.42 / 12.5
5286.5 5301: -0.69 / 12.4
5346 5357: -0.66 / 12.7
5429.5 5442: -0.21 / 12.4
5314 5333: -0.47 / 12.2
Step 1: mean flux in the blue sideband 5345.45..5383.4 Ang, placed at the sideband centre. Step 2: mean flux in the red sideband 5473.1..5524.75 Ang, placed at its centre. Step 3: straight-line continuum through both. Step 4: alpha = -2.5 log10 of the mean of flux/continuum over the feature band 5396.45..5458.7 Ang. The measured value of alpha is 0.02 mag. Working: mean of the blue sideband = 12.5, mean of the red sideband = 12.3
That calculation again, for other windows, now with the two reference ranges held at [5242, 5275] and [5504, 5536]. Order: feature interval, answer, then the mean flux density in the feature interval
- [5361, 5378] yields -0.06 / 12.4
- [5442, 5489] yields 0.00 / 12.1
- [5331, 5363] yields -0.06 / 12.4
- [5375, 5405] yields -0.04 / 12.3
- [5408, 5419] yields -0.04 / 12.4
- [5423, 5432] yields -0.05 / 12.6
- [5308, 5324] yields -0.09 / 12.6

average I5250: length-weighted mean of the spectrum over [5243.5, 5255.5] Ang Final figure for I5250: 11.9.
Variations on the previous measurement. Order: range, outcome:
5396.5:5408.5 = 11.4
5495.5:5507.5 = 12.5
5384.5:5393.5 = 12.6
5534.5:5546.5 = 12.8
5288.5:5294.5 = 12.7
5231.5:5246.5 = 11.8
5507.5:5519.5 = 12.4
